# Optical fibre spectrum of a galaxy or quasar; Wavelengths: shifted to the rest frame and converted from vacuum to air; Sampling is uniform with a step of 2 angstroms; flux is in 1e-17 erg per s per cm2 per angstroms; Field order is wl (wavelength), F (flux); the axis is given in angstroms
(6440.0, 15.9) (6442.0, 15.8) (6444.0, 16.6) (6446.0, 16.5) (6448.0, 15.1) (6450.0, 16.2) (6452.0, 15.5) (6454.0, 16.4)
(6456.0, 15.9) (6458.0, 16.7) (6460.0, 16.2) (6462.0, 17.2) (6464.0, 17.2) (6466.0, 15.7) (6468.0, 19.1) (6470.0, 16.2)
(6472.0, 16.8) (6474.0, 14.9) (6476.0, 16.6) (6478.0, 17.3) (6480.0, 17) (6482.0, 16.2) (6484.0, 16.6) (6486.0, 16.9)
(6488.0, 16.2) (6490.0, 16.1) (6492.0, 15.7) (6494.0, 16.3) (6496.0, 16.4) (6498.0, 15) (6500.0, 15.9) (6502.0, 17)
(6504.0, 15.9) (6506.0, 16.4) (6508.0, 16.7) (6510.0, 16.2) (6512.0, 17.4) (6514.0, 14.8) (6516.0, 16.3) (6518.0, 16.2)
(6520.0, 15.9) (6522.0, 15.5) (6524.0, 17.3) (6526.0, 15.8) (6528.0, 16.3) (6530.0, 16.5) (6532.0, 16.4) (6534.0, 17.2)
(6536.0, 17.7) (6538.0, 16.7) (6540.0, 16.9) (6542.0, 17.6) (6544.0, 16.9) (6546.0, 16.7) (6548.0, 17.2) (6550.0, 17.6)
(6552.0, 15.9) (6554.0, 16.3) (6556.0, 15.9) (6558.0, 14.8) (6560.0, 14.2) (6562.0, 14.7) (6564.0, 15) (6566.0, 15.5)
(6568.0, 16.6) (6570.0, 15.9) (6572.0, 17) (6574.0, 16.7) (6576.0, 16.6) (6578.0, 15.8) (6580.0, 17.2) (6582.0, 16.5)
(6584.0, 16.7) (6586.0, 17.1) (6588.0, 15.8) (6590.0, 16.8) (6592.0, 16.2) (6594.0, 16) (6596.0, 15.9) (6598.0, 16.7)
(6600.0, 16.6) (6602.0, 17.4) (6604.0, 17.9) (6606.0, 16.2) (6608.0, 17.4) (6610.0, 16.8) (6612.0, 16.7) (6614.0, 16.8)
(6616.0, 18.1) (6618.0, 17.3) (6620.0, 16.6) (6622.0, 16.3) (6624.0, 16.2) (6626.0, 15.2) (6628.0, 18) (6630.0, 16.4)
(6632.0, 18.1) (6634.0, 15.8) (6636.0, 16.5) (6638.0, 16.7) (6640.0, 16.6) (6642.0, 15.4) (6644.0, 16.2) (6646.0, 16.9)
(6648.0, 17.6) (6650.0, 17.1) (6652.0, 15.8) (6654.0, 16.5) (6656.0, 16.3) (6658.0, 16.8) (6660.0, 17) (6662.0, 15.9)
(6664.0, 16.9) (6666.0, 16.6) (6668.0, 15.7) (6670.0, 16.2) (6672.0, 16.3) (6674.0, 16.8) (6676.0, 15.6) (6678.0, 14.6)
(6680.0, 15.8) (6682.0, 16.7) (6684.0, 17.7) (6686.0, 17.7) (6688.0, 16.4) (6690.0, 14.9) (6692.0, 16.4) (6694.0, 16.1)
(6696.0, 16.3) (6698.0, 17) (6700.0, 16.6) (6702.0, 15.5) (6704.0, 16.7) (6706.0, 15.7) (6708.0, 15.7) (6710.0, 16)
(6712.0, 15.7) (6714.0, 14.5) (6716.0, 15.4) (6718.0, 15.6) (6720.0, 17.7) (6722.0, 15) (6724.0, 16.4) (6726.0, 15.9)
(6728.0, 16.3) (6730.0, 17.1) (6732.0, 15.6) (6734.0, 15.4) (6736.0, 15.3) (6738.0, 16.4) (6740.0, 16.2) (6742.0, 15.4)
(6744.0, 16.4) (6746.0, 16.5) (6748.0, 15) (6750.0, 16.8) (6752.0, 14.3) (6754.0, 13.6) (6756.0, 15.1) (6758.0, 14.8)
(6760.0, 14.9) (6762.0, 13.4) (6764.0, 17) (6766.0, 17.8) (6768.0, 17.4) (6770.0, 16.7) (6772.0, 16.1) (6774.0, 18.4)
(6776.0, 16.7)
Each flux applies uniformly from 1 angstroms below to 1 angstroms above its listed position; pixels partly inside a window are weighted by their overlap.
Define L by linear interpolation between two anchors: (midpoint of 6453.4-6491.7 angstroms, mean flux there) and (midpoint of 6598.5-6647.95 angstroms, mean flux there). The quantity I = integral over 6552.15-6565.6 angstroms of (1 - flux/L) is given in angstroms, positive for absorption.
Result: 1.19 angstroms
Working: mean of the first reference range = 16.6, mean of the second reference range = 16.8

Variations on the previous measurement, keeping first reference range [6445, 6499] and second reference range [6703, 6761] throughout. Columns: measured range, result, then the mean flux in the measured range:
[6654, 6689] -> -1.2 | 16.4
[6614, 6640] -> -1.3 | 16.8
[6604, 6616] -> -0.7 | 17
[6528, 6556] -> -1.1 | 16.8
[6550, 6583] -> 0.3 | 16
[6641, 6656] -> -0.5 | 16.5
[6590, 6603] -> -0.4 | 16.5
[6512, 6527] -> 0.2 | 16.1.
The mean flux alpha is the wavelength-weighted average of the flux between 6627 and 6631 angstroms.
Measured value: 17.2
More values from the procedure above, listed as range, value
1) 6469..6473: 16.5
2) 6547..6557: 16.6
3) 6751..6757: 14.3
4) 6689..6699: 16.1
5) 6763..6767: 17.4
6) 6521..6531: 16.3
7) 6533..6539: 17.2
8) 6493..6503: 16.1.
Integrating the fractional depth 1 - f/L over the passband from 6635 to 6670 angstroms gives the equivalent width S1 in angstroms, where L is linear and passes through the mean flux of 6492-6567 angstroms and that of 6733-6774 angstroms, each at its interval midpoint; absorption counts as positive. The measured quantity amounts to -1.1 angstroms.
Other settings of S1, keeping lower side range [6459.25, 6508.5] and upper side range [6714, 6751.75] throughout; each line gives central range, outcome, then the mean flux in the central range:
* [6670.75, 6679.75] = 0.13 angstroms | 15.8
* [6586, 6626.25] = -1.18 angstroms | 16.7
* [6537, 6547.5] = -0.41 angstroms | 17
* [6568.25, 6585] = -0.29 angstroms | 16.6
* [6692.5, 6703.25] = -0.20 angstroms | 16.3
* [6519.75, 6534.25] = 0.02 angstroms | 16.3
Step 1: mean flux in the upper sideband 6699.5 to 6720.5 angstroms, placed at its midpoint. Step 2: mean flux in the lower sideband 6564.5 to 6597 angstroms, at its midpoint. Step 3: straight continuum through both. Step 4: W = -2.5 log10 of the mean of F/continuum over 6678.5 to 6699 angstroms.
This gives -0.03 mag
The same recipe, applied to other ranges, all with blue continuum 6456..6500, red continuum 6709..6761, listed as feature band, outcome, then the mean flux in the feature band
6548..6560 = 0.01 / 16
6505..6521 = 0.01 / 16.2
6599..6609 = -0.07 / 17.1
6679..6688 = -0.07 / 16.9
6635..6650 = -0.04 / 16.6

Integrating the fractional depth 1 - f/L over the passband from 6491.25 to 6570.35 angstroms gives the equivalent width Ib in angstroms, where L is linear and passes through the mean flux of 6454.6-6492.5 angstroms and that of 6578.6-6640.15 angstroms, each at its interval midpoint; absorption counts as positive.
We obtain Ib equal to 1.9 angstroms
